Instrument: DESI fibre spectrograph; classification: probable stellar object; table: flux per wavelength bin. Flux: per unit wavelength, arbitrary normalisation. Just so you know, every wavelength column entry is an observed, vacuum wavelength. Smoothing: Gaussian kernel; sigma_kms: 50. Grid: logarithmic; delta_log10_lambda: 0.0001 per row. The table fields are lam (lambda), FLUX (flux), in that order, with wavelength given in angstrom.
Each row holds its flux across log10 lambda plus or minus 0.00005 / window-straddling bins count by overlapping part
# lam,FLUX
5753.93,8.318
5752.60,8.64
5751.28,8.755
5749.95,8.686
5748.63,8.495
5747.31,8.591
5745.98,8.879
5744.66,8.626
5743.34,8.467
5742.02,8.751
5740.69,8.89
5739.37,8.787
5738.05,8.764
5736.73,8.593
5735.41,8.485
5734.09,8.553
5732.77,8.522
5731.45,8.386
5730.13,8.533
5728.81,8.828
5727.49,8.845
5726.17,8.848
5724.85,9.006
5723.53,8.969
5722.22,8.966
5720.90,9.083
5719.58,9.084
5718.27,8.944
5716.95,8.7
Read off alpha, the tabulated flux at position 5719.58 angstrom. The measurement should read 9.084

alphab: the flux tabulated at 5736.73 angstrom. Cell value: 8.593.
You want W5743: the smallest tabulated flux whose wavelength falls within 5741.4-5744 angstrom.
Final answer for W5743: 8.467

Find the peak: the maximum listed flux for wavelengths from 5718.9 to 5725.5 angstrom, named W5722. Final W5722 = 9.084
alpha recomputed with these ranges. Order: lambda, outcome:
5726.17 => 8.848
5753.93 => 8.318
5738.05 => 8.764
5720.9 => 9.083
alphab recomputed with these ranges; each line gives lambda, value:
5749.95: 8.686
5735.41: 8.485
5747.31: 8.591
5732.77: 8.522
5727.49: 8.845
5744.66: 8.626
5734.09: 8.553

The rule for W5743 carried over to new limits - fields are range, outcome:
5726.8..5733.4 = 8.386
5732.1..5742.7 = 8.485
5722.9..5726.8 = 8.848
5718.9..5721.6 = 9.083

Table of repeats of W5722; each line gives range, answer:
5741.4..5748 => 8.879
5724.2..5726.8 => 9.006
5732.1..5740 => 8.787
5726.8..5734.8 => 8.845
